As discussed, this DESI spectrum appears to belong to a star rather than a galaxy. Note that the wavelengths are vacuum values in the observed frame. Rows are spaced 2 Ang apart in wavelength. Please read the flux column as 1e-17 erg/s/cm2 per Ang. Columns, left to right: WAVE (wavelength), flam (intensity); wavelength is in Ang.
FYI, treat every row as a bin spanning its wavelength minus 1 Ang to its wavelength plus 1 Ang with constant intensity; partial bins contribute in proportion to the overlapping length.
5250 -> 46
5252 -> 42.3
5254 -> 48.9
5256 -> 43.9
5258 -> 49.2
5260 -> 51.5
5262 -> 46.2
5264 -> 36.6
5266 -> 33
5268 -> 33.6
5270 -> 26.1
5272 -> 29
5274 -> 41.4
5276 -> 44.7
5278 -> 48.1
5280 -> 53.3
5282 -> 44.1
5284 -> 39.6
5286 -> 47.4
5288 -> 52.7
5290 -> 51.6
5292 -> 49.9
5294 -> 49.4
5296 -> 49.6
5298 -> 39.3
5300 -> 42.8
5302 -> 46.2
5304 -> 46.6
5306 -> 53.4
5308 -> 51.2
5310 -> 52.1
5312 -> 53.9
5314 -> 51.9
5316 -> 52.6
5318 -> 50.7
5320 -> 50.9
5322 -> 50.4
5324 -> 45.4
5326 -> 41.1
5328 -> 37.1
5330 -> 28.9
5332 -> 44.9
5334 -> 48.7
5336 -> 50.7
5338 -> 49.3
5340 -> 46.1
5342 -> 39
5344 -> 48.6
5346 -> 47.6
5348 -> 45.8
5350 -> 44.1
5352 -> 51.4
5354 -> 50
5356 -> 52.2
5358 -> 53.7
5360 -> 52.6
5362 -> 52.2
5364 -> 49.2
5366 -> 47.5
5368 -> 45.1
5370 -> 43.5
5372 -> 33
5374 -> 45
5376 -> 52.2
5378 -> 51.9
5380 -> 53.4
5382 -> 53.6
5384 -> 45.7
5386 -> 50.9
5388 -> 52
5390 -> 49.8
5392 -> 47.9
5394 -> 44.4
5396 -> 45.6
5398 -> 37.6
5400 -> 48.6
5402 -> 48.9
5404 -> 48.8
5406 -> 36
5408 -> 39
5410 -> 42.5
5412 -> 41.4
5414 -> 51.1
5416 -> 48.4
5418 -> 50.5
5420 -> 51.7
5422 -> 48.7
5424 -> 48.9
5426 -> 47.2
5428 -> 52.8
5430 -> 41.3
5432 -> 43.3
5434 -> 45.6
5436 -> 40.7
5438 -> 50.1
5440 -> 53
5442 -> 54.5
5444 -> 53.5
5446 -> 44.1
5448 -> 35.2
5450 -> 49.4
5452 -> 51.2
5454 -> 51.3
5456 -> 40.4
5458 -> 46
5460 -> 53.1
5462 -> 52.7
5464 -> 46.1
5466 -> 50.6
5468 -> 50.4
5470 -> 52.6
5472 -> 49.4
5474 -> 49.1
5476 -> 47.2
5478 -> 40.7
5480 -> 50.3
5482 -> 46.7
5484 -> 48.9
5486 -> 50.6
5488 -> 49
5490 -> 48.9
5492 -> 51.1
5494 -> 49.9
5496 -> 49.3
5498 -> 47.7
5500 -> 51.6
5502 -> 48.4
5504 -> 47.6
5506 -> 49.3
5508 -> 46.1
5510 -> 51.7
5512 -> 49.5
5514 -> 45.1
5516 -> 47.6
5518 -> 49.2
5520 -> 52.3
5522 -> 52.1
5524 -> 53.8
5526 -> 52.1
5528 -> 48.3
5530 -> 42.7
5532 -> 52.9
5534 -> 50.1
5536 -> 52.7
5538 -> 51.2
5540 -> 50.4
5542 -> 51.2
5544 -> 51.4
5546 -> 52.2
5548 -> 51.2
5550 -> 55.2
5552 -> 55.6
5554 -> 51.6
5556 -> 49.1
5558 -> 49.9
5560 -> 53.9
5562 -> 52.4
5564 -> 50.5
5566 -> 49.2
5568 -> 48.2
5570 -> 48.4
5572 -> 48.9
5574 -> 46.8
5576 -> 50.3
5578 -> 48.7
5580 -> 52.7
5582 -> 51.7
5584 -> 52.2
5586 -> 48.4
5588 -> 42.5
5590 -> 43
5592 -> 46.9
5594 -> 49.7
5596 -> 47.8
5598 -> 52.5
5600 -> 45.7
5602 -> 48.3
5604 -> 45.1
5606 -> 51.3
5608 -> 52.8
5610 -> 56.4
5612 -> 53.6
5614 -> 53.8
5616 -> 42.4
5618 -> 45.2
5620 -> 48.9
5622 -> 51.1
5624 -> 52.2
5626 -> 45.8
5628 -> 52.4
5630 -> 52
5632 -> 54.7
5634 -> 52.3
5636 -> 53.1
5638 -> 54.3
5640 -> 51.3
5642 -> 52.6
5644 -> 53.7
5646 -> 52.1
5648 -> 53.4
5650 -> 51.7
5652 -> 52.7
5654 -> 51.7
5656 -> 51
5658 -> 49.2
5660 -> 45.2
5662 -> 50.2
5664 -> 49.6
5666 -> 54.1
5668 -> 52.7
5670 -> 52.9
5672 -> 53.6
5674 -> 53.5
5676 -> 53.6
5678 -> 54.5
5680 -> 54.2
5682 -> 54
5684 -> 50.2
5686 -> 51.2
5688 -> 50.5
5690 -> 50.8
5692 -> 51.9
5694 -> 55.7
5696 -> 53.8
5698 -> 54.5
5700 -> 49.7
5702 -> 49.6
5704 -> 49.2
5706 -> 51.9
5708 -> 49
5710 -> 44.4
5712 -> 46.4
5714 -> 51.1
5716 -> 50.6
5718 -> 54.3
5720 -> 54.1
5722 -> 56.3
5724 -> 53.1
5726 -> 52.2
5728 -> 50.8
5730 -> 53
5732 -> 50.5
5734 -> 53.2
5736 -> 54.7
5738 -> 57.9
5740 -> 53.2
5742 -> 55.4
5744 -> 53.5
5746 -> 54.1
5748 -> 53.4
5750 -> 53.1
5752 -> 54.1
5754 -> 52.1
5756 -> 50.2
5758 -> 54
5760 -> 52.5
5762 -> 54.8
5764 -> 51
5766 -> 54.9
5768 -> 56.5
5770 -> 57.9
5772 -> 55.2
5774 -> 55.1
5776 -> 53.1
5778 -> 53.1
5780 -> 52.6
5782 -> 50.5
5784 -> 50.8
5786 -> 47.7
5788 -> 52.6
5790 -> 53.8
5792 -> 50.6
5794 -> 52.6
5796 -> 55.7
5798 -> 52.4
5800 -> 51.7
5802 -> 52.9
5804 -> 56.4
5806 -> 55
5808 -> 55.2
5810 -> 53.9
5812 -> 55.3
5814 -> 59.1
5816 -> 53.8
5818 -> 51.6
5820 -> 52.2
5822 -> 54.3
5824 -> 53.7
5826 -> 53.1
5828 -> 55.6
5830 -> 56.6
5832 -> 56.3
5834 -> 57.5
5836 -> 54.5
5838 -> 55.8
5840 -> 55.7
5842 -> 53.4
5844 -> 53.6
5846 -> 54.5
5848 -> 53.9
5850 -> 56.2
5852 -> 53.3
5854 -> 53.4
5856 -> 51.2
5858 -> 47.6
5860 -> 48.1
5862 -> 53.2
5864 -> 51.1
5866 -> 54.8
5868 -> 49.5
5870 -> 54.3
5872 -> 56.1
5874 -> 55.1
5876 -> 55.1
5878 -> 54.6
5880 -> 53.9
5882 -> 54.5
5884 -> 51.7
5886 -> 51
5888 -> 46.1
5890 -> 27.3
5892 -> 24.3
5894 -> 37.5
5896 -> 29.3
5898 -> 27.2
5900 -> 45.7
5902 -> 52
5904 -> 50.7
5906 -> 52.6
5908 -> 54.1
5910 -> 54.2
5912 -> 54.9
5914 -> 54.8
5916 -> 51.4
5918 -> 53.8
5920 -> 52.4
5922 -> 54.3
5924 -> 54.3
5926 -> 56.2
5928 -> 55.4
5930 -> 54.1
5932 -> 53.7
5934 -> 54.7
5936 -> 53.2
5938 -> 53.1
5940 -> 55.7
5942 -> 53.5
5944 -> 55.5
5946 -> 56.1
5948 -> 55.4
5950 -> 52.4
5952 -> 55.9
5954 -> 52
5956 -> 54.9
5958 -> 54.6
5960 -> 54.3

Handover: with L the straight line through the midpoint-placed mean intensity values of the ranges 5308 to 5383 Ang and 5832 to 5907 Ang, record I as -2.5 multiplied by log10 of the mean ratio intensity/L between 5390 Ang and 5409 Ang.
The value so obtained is 0.08 mag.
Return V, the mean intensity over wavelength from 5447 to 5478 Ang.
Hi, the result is 48.1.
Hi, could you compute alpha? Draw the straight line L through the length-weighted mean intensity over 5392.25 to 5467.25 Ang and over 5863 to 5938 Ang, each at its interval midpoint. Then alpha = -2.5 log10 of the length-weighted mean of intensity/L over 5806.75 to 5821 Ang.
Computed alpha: -0.11 mag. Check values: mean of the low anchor 46.9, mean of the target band 54.5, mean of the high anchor 49.9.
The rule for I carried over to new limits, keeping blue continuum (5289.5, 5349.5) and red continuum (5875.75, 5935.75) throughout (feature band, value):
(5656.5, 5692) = -0.08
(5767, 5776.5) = -0.15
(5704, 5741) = -0.08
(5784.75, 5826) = -0.10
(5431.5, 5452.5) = 0.00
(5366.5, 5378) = 0.06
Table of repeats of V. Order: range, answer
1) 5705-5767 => 52.6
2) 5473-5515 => 48.5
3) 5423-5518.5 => 48.3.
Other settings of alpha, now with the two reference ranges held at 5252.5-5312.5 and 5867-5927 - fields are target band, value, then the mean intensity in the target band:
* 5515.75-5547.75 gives -0.09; 50.7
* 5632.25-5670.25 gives -0.10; 51.8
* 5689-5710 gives -0.08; 51.3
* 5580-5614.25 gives -0.05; 49.5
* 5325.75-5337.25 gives 0.08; 42.1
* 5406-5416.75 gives 0.06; 43.6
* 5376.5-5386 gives -0.12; 51.2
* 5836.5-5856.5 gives -0.12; 54.2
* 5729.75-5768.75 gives -0.12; 53.6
